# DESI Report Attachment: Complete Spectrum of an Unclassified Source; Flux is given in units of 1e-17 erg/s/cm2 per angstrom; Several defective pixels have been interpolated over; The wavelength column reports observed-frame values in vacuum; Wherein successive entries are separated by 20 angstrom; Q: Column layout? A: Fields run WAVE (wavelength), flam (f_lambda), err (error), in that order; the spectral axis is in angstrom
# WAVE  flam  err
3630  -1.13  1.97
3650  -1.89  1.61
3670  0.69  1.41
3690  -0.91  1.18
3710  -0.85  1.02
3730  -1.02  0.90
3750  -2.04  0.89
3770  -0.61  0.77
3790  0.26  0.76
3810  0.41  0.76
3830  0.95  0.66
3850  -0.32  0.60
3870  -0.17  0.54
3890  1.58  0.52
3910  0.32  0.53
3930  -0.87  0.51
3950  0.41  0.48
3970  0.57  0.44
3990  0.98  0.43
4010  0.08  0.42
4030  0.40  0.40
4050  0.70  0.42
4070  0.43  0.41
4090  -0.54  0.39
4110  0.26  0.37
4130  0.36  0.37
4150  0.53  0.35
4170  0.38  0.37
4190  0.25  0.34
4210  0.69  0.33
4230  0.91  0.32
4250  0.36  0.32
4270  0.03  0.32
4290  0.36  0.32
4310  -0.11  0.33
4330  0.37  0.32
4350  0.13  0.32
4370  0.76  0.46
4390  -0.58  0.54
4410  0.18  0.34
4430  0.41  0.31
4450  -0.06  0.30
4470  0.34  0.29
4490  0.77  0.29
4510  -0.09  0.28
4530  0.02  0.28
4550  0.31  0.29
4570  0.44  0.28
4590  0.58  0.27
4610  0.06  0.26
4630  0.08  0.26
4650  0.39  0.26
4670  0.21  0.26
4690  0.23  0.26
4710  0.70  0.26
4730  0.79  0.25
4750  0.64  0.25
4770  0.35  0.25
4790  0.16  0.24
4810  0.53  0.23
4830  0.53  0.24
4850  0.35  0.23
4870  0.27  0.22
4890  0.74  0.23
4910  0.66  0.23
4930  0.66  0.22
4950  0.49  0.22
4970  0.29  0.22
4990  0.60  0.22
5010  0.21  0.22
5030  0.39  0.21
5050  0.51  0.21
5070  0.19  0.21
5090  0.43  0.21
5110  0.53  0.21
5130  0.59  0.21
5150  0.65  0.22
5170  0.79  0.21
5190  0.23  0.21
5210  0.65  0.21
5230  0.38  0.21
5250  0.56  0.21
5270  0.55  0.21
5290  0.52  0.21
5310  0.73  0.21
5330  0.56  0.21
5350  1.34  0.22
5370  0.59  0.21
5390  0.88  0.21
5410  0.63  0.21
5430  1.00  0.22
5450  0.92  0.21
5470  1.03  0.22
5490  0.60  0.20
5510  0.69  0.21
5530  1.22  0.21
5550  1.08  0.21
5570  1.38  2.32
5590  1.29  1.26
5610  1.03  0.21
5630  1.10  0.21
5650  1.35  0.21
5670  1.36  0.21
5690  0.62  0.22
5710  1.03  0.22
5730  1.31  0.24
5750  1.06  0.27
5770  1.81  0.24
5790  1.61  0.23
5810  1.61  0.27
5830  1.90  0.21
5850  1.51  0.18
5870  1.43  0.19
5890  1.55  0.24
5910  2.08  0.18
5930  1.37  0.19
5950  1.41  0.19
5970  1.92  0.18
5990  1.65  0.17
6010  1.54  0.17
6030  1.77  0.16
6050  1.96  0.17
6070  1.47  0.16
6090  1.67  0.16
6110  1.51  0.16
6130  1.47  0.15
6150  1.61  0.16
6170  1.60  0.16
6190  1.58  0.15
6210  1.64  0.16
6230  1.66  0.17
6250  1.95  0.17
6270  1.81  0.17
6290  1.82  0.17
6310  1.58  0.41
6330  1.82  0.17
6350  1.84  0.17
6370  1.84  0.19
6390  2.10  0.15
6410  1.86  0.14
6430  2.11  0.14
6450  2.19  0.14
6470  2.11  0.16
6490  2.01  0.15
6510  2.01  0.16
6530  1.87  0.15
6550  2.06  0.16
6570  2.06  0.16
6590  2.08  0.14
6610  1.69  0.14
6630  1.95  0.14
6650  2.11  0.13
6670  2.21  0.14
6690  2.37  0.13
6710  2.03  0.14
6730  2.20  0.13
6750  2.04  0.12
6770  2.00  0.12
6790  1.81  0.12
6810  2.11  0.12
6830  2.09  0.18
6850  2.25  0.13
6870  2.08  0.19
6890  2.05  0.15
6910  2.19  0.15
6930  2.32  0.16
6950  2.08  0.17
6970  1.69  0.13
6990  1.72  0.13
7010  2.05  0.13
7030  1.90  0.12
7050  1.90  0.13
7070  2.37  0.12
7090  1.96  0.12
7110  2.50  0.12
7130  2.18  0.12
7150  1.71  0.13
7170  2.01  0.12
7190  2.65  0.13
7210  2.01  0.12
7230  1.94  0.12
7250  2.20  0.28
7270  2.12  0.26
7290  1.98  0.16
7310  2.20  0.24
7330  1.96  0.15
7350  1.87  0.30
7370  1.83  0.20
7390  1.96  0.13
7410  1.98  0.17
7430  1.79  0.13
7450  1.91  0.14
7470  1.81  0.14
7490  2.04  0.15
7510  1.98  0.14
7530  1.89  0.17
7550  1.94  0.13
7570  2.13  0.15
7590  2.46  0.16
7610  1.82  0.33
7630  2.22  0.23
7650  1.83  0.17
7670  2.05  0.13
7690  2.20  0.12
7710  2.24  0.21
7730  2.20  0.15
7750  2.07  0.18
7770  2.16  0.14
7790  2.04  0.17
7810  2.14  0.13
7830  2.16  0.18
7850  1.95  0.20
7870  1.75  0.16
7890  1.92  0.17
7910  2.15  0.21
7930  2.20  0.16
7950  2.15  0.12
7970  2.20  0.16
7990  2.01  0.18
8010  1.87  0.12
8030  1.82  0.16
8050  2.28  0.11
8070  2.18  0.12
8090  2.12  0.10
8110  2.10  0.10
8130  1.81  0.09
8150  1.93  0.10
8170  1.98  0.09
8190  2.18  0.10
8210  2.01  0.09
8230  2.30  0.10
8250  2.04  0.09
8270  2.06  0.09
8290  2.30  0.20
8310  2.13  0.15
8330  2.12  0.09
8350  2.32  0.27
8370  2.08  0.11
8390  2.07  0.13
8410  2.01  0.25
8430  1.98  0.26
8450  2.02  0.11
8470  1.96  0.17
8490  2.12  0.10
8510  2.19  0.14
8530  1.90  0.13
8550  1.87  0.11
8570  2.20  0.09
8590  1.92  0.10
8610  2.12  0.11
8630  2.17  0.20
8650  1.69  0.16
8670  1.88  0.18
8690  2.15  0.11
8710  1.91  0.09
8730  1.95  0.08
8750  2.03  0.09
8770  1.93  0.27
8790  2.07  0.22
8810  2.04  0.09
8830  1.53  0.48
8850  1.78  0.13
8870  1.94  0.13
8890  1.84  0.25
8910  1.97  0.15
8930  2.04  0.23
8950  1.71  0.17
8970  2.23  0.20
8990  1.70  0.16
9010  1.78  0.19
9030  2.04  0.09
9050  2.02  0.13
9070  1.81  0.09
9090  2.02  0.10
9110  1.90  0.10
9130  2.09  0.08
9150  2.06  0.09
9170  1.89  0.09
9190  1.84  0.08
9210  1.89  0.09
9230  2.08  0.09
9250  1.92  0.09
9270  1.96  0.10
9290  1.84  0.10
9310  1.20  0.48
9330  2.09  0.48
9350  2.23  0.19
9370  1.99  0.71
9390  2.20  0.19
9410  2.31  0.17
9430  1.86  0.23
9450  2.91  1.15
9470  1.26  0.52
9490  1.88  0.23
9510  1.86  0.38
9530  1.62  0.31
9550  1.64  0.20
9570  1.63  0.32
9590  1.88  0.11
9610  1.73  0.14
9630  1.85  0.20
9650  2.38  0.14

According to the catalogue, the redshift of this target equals 0.43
